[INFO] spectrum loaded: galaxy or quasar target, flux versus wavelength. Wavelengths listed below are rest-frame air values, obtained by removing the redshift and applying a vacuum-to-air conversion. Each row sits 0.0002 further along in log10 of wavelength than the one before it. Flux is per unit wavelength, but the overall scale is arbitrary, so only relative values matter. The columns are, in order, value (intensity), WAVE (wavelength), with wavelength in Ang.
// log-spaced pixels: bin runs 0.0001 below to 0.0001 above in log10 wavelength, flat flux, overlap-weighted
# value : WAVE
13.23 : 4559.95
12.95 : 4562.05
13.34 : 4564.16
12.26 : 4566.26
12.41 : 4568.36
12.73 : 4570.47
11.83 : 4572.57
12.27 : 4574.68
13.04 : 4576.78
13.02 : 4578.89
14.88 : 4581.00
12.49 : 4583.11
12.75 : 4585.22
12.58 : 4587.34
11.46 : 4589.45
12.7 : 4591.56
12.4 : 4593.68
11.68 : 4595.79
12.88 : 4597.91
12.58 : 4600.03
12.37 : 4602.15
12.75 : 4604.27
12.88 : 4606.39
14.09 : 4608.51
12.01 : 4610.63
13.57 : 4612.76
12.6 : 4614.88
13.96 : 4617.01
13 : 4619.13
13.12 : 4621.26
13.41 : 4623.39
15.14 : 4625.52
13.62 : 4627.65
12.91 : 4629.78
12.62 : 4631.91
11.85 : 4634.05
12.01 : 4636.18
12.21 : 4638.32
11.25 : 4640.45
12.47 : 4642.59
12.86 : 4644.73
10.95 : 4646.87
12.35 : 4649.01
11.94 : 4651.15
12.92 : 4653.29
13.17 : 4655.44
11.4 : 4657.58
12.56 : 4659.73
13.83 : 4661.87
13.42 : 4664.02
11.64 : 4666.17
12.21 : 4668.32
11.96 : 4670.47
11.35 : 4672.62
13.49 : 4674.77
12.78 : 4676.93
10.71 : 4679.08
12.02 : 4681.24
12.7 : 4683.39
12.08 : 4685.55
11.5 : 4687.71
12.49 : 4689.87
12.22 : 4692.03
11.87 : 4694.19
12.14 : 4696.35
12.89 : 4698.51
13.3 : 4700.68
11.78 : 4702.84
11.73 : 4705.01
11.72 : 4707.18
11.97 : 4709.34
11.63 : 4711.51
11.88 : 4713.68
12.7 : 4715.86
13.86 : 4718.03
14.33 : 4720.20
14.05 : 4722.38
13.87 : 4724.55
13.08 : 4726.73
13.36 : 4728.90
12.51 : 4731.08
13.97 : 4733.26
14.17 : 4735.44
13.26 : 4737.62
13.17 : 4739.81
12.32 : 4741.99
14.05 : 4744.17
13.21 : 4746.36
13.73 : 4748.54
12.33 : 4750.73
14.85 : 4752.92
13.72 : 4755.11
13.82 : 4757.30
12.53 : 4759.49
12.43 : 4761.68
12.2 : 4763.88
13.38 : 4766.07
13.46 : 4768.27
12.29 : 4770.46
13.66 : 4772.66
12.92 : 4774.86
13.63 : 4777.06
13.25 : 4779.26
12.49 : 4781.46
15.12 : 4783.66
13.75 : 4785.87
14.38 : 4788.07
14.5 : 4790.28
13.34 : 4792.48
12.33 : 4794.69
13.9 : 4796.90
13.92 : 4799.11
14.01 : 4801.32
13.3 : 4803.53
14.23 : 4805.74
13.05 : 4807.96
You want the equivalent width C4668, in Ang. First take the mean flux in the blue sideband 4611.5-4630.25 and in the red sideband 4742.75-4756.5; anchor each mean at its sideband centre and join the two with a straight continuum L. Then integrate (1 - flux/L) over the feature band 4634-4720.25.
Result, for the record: 8.1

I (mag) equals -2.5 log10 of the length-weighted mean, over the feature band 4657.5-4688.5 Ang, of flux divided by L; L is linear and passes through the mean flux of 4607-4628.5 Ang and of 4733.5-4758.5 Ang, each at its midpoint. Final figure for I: 0.10 mag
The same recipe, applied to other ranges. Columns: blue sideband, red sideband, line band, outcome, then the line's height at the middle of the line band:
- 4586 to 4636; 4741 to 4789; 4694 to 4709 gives 0.08 mag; 13.1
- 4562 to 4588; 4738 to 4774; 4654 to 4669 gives 0.03 mag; 13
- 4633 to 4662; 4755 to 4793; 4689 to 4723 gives 0.02 mag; 12.8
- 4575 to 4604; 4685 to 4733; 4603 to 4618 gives -0.04 mag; 12.7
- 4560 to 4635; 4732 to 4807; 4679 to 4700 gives 0.09 mag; 13.2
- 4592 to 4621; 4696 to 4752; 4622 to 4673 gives 0.03 mag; 12.9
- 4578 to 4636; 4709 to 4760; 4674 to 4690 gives 0.08 mag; 13.1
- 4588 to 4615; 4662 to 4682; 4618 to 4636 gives -0.06 mag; 12.5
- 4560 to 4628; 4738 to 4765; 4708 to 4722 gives 0.03 mag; 13.1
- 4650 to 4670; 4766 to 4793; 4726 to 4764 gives 0.00 mag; 13.3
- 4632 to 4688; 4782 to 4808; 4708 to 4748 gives -0.01 mag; 13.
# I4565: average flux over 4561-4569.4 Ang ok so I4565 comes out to 12.7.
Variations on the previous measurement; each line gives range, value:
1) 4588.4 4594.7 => 12.2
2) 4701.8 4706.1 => 11.7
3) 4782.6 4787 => 14.4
